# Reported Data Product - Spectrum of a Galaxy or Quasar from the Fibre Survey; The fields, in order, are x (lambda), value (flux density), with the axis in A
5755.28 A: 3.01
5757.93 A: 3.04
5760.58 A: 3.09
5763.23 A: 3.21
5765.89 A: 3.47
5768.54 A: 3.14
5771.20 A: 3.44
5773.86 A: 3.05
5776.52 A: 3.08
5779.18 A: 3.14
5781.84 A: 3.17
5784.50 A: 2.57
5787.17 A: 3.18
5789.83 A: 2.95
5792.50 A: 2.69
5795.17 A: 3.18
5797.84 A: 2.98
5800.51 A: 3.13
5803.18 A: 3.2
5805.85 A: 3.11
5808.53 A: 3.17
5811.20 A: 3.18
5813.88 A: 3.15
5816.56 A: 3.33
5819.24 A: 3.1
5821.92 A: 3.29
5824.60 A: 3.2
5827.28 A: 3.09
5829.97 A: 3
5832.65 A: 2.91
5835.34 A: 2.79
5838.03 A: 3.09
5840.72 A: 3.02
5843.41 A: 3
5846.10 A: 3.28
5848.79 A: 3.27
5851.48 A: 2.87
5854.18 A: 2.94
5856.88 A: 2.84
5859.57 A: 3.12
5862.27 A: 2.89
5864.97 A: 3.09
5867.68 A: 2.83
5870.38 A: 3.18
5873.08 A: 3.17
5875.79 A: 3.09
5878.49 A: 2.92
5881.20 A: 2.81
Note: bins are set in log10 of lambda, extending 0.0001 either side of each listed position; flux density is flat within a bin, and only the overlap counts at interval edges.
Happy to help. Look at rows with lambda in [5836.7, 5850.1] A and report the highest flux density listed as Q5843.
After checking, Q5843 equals 3.28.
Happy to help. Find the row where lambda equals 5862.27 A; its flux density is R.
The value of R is 2.89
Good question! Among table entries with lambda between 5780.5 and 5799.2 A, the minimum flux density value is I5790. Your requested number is 2.57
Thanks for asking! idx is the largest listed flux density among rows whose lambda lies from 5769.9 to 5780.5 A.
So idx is 3.44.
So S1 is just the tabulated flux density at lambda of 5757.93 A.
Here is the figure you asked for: 3.04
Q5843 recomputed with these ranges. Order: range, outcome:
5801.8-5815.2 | 3.2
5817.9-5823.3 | 3.29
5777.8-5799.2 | 3.18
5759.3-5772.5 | 3.47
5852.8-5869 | 3.12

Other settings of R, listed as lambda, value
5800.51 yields 3.13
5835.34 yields 2.79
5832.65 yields 2.91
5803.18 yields 3.2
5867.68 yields 2.83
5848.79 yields 3.27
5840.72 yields 3.02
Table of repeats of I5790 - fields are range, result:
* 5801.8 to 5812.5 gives 3.11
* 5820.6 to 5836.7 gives 2.79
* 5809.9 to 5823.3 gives 3.1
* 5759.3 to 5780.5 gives 3.05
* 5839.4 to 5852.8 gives 2.87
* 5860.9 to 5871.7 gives 2.83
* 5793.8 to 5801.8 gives 2.98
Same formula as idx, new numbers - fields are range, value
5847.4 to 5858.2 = 3.27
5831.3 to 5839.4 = 3.09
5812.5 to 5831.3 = 3.33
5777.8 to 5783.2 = 3.17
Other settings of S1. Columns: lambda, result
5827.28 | 3.09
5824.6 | 3.2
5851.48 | 2.87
